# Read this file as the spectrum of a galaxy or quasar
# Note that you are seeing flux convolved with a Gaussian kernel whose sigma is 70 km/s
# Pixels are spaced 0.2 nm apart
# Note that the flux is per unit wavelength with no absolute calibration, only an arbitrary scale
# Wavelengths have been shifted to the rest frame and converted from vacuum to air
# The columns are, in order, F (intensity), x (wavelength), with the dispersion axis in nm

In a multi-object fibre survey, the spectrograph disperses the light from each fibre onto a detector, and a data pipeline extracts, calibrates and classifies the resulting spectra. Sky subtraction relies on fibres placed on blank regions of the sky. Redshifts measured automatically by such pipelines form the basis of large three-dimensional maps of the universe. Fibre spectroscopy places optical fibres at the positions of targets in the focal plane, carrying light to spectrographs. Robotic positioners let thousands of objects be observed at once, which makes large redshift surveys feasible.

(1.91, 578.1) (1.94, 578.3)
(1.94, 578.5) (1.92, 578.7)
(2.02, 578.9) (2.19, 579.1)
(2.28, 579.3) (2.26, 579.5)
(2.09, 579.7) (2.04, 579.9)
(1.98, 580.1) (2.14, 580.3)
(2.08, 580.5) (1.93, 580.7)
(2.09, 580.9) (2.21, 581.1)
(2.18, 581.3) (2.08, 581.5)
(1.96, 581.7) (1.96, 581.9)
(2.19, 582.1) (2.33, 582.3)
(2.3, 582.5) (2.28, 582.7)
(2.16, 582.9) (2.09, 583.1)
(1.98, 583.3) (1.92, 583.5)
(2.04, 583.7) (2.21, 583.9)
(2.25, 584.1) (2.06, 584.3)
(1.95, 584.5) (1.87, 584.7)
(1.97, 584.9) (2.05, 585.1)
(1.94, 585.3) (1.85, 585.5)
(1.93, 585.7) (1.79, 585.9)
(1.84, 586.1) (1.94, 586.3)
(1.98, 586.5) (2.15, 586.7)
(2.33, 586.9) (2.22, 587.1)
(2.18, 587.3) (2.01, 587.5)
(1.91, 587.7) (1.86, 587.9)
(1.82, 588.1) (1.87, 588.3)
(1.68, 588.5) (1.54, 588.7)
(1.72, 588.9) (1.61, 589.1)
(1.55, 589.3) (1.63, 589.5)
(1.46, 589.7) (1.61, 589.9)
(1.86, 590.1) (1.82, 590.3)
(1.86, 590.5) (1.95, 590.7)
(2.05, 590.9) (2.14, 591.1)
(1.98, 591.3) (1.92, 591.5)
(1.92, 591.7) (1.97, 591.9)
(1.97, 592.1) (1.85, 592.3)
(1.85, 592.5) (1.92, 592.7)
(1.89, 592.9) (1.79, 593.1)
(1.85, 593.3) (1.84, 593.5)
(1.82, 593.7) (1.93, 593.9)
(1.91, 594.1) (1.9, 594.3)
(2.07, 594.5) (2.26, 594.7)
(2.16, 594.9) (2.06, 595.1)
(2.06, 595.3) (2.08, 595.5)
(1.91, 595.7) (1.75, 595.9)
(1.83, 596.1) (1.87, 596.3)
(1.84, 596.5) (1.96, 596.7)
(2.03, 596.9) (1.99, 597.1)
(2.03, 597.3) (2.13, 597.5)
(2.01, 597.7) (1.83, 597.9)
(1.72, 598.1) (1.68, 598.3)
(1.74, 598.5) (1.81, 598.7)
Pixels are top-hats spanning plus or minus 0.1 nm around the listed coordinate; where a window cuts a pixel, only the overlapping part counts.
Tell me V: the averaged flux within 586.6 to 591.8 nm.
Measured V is 1.87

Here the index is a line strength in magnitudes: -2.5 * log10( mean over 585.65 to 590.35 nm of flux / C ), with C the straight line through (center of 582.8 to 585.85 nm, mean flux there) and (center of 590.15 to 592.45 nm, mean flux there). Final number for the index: 0.08 mag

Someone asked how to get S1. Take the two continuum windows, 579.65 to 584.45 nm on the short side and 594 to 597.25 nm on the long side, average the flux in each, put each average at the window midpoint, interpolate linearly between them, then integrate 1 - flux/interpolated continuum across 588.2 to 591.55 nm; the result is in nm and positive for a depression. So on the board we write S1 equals 0.42 nm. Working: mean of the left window 2.1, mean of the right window 1.98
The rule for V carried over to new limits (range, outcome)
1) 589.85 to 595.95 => 1.94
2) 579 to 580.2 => 2.14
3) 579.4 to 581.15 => 2.09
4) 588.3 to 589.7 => 1.63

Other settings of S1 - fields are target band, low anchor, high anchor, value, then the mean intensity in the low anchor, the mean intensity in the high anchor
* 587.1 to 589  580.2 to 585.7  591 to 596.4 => 0.142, 2.07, 1.94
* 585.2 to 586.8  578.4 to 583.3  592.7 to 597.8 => 0.100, 2.11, 1.96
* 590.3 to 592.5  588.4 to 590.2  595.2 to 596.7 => -0.298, 1.63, 1.91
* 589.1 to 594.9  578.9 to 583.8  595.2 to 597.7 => 0.363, 2.11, 1.96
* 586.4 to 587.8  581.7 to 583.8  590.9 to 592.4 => -0.045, 2.12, 1.97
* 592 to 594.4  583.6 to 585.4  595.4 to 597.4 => 0.100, 2.04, 1.93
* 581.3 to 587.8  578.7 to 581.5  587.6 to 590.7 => -0.466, 2.11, 1.73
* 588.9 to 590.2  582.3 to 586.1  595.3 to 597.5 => 0.240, 2.04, 1.94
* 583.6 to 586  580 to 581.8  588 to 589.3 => -0.139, 2.07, 1.69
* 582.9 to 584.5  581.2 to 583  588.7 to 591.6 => 0.008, 2.16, 1.79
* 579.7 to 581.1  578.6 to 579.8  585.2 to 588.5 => 0.029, 2.13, 1.97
